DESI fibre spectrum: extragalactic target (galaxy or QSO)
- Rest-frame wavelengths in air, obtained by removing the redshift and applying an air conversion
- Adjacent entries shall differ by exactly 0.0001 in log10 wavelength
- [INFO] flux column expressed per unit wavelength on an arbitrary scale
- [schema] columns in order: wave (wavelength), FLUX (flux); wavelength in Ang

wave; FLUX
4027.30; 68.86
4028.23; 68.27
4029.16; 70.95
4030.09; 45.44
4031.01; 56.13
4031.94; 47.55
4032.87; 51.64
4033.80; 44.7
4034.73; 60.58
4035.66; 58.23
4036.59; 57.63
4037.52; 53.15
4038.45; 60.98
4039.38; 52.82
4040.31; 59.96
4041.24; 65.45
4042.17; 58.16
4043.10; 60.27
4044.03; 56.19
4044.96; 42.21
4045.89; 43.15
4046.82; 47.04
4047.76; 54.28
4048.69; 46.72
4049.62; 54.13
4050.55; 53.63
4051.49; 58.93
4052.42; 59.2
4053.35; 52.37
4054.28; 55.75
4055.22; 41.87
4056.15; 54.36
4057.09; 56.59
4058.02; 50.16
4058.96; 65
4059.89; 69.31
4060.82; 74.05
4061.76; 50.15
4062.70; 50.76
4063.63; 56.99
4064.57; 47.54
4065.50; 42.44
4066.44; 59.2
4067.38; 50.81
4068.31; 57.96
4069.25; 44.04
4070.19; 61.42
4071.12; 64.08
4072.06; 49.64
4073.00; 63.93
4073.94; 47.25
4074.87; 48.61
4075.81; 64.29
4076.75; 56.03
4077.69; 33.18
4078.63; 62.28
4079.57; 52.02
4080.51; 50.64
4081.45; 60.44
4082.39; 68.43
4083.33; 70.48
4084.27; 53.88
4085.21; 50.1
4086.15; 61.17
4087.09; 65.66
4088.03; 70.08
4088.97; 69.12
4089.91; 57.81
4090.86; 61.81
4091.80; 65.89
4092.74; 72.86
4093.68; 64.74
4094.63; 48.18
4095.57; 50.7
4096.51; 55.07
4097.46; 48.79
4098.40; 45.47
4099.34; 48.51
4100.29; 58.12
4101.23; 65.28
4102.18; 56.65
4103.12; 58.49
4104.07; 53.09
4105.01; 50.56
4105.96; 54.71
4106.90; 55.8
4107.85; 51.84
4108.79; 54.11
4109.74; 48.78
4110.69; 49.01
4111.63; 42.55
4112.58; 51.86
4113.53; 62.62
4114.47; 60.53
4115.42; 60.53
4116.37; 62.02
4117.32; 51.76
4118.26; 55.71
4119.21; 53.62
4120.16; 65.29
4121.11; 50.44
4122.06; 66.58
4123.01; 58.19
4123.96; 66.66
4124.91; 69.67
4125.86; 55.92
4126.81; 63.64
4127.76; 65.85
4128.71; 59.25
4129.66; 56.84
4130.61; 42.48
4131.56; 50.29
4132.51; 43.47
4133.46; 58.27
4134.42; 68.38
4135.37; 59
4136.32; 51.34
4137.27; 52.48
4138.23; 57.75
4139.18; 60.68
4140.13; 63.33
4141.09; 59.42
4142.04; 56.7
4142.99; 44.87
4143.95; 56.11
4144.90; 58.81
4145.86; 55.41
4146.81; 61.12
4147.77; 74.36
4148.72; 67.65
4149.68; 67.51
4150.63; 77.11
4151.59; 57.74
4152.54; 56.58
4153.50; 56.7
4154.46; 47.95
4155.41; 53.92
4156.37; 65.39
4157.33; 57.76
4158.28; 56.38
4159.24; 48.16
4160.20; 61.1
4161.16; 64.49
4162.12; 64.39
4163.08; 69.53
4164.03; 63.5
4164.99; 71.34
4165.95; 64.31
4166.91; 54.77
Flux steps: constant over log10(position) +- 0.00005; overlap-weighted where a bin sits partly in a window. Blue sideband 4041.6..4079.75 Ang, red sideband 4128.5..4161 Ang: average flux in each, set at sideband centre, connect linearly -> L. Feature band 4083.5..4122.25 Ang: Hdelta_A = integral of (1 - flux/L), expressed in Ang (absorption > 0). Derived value -0.62 Ang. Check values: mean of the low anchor 54.1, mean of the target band 56.9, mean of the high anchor 57.8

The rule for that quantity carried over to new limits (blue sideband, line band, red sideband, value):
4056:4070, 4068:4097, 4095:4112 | -2.2 Ang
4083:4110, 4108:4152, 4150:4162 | 0.1 Ang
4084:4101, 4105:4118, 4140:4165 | 1.1 Ang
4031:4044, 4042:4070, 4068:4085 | 1.1 Ang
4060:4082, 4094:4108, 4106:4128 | 0.7 Ang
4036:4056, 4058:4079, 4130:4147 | -0.3 Ang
